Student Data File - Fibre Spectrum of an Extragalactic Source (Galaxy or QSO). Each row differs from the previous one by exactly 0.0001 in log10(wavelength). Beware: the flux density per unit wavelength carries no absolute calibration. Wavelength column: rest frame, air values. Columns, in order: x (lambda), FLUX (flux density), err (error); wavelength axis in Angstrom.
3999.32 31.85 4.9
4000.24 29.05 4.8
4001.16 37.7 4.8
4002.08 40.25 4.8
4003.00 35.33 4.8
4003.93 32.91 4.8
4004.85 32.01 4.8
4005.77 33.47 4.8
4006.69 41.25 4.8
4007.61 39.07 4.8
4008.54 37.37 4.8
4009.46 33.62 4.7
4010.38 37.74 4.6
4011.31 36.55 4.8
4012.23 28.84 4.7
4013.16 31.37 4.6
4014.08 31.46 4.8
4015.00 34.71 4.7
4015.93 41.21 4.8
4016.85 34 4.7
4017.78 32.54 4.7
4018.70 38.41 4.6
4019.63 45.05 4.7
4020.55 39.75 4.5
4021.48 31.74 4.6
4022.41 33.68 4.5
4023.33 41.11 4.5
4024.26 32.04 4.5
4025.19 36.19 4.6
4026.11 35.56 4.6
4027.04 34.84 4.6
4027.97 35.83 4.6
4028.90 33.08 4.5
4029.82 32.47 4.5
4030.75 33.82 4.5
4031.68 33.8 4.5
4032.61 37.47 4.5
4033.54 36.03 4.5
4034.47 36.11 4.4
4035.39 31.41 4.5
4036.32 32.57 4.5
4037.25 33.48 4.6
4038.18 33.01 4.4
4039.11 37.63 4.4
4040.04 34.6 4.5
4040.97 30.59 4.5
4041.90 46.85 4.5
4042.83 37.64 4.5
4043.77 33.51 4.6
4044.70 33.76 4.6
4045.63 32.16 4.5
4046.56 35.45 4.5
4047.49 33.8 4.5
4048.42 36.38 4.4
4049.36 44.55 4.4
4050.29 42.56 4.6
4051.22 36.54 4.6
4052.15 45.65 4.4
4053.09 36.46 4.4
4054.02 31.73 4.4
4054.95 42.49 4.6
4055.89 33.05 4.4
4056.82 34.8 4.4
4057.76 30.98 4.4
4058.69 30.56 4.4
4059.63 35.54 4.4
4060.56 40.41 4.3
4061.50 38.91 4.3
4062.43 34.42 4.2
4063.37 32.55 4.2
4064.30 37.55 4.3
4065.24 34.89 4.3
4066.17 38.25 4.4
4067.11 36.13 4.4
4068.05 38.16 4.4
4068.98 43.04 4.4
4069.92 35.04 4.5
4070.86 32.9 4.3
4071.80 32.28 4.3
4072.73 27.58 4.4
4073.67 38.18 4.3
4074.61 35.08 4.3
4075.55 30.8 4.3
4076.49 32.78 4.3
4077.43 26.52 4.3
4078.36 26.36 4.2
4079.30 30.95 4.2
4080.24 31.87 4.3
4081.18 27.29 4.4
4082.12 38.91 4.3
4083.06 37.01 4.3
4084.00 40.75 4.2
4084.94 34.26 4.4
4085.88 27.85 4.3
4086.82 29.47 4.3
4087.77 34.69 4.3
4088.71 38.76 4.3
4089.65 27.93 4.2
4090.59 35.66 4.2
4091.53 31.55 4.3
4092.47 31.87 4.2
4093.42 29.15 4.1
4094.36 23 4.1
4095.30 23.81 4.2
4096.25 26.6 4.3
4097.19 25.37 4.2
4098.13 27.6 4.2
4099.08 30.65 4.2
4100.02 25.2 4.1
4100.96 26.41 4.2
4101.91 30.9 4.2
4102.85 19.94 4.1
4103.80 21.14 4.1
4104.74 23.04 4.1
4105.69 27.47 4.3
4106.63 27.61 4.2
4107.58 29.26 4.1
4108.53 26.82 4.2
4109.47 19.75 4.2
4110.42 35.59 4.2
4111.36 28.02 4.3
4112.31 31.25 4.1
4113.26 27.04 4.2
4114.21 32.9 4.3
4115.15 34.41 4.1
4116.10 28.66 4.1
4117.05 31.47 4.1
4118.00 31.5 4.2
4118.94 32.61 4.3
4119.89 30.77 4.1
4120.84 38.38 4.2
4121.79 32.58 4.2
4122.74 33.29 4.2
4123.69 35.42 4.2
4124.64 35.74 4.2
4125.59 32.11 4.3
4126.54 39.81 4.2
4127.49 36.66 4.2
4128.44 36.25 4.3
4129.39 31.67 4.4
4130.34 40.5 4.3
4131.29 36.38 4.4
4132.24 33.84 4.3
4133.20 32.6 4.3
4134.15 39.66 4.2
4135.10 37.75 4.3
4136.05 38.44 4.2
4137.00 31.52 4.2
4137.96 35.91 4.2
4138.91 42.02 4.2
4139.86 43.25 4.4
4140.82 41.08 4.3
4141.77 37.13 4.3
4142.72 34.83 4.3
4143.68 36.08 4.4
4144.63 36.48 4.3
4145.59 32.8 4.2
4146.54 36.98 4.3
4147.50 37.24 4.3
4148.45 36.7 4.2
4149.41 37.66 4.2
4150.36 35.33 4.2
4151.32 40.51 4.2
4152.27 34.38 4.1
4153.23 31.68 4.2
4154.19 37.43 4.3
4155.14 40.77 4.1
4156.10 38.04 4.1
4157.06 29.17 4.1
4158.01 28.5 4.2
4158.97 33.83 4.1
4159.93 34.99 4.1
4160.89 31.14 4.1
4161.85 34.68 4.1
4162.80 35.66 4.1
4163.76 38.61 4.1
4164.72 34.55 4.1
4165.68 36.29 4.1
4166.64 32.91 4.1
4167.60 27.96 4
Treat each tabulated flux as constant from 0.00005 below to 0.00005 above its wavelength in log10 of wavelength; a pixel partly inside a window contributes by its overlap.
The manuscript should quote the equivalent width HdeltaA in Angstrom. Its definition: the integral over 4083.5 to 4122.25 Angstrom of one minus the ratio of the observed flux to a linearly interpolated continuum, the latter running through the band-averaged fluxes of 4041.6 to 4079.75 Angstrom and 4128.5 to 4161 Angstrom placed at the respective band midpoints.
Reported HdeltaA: 6.8 Angstrom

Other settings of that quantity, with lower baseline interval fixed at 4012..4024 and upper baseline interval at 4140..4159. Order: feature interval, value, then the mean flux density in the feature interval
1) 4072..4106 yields 5.65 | 29.9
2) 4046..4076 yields -0.25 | 36.1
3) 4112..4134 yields 1.29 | 33.8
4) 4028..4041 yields 0.58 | 34.2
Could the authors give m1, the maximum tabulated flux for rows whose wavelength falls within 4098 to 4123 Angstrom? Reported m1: 38.38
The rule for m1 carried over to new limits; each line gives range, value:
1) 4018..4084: 46.85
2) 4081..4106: 40.75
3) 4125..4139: 42.02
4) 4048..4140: 45.65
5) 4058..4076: 43.04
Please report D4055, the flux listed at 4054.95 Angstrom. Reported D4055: 42.49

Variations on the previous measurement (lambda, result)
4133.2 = 32.6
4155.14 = 40.77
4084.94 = 34.26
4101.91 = 30.9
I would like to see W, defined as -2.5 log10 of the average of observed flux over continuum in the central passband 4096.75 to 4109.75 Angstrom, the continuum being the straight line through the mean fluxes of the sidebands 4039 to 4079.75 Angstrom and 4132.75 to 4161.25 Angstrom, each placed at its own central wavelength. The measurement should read 0.35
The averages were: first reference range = 35.4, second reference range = 36.2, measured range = 25.9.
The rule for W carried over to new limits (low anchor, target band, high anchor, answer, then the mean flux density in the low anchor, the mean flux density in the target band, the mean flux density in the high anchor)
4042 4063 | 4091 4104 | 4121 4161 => 0.33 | 36.6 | 26.8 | 36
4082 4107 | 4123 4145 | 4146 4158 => -0.09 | 29.4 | 36.7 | 36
